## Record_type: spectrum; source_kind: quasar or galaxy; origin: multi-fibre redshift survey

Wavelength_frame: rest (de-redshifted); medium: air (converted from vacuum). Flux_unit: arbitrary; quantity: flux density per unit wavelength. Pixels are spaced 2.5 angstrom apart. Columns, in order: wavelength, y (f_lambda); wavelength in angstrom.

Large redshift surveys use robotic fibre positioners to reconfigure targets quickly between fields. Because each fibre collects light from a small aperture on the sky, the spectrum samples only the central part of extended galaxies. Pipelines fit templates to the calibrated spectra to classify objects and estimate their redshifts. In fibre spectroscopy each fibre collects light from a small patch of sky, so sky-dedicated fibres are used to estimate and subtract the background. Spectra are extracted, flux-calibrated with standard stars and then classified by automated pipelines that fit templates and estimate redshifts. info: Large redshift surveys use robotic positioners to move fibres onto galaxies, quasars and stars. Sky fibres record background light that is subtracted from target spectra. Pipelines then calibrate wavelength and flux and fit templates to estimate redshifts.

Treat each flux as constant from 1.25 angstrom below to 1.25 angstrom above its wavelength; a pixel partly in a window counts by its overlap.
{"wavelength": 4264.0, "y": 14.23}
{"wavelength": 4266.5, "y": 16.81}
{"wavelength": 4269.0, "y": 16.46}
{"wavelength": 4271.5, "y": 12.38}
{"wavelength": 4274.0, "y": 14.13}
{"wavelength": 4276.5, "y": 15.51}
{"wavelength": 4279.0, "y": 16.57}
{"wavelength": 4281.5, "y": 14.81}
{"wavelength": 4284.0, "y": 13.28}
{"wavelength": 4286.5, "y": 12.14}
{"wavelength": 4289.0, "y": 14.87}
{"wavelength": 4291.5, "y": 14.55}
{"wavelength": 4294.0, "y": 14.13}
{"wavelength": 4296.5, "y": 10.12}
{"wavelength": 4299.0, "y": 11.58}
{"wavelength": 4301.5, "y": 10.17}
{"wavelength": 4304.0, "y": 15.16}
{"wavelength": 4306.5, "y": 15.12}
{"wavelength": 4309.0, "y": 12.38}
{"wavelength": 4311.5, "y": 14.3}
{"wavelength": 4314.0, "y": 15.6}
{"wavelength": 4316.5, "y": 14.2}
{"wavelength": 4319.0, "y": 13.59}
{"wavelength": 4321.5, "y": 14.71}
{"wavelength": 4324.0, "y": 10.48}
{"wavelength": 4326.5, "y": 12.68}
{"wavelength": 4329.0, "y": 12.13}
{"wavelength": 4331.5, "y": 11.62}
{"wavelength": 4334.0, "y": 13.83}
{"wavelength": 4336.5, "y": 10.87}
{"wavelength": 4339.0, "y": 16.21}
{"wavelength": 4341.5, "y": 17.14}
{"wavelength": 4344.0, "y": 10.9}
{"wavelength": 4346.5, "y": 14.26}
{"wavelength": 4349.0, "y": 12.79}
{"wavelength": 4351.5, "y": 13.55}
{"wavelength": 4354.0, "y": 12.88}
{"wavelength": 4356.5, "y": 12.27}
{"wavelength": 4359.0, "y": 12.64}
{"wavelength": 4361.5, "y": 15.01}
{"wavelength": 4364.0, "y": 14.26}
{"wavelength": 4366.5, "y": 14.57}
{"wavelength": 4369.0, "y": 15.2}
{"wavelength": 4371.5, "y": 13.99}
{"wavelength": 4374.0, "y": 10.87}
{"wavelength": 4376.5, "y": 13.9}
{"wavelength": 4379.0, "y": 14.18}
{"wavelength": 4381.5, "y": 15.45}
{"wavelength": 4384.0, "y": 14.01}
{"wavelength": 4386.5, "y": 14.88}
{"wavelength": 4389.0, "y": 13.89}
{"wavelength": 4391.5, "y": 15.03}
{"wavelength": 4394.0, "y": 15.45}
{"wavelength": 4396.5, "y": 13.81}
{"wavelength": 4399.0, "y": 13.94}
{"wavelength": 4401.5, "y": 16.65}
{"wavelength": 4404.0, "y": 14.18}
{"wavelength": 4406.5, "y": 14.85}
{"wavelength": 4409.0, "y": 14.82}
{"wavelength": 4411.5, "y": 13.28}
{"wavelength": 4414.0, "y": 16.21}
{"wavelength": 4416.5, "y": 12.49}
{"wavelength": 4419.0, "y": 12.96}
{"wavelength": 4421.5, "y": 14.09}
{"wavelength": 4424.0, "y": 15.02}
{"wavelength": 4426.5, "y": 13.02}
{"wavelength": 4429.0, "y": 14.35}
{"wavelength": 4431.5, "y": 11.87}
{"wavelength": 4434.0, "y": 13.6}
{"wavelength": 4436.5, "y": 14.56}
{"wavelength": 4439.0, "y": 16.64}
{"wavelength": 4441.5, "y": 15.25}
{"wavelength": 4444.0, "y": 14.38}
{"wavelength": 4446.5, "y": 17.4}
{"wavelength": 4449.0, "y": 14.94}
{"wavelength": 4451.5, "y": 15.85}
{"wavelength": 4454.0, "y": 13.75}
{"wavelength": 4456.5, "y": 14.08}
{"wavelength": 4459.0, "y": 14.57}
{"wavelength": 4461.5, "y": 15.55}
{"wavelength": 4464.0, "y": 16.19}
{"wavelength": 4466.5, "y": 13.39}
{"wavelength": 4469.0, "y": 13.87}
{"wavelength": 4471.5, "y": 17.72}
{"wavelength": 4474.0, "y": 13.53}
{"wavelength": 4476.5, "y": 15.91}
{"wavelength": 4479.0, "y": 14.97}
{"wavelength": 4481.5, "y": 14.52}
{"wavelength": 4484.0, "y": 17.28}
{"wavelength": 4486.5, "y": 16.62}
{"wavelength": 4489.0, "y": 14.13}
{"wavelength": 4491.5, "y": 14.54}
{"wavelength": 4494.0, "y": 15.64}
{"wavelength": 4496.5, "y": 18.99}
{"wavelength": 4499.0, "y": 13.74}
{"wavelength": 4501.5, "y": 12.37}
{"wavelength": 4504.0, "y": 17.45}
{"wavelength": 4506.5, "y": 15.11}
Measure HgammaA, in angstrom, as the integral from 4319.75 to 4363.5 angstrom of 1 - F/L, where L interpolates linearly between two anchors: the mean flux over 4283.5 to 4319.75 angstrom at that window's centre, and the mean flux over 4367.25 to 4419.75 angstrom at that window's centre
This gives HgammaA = 1.9 angstrom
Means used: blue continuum 13.4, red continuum 14.3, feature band 13.2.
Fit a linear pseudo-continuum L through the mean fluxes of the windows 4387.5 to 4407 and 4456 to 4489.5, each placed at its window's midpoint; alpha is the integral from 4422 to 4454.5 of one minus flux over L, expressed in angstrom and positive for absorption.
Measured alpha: 0.7 angstrom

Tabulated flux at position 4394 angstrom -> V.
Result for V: 15.45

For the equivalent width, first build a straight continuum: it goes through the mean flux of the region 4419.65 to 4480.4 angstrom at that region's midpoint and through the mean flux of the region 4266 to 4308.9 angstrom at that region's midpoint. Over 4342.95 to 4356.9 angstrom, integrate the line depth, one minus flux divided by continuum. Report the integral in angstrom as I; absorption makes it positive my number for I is 1.4 angstrom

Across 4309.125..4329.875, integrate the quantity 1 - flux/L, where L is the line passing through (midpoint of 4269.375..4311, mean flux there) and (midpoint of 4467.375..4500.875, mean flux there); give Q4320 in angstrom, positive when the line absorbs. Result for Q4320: 0.7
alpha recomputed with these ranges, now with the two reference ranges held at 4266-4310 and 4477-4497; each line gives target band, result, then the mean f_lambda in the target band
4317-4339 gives 2.28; 12.8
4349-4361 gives 1.26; 13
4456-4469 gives 0.66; 14.7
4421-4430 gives 0.61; 14.1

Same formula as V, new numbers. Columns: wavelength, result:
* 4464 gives 16.19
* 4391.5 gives 15.03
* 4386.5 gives 14.88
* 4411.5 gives 13.28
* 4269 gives 16.46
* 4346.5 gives 14.26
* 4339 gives 16.21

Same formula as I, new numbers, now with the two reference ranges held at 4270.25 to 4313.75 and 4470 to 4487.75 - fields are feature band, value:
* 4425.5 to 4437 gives 1.4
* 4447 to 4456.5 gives 0.3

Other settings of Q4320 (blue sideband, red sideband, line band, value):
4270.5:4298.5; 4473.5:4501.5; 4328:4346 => 1.2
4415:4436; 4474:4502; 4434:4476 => -2.1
